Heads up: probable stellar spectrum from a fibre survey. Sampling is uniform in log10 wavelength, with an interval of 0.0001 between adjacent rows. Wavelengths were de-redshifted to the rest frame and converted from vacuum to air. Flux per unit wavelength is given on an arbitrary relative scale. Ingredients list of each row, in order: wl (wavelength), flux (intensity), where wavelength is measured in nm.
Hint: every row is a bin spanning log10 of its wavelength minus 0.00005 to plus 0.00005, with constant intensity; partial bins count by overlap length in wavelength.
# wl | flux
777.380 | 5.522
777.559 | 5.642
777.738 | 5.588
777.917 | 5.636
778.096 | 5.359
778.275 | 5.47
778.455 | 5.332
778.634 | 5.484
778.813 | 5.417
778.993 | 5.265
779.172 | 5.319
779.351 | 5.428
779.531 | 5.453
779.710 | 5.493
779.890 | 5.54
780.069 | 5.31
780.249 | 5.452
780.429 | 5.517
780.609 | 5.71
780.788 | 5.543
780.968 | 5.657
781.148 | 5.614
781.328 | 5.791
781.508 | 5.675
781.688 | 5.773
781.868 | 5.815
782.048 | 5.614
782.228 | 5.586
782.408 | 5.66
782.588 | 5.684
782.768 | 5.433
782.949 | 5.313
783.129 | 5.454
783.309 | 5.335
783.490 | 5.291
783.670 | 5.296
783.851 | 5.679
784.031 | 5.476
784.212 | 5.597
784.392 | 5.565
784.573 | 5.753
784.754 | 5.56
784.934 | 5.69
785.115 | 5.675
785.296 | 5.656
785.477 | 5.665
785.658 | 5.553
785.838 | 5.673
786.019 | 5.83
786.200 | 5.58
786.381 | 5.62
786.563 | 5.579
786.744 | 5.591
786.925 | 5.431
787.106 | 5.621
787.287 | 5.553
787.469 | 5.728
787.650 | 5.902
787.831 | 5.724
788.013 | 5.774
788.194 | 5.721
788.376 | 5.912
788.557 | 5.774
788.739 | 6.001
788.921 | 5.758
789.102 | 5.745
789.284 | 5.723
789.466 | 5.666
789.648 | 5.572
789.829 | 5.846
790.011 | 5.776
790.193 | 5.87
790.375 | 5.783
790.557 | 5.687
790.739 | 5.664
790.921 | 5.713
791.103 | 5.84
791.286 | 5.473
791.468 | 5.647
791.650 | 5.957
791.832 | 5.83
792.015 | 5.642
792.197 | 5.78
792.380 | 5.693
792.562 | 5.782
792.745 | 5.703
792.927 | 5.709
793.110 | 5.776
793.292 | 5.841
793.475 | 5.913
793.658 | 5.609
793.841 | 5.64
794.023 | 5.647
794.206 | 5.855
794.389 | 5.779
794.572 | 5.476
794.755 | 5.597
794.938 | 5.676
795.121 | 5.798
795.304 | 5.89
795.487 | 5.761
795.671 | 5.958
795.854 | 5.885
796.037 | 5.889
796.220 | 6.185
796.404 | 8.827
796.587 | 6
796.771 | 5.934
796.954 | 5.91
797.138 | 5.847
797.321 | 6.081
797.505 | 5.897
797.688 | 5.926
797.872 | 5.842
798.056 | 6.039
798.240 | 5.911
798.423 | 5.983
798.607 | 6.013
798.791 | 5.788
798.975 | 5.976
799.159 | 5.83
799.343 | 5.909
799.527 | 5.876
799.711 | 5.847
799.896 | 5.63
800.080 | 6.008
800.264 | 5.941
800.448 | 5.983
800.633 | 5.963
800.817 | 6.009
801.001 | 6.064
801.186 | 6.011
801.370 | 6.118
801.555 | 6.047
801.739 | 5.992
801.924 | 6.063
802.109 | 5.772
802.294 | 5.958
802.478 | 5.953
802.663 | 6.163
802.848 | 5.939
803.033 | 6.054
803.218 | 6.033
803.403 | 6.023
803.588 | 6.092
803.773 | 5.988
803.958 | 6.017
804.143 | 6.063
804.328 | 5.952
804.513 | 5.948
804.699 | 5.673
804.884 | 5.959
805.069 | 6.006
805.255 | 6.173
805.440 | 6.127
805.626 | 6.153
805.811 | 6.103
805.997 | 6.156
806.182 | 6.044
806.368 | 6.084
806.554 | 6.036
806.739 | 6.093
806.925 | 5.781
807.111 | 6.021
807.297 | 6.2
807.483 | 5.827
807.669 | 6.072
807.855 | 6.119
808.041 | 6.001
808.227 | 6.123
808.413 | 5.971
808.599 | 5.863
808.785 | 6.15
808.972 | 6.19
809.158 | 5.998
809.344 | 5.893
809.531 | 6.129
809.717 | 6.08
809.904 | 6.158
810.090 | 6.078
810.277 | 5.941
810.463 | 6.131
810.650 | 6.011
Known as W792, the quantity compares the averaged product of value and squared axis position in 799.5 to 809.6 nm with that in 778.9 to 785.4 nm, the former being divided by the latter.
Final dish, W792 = 1.15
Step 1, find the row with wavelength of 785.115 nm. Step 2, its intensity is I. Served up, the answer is 5.675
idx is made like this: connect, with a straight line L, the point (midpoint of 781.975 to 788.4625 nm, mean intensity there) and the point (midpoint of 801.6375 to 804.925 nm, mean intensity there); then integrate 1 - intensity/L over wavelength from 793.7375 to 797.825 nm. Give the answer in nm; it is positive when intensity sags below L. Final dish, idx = -0.10 nm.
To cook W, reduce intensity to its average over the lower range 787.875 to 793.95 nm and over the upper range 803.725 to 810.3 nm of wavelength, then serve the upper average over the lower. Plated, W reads 1.05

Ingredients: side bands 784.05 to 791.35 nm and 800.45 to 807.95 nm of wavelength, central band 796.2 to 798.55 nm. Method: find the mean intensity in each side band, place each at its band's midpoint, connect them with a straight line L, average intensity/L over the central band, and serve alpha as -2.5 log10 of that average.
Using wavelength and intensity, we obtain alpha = -0.05 mag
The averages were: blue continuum 5.69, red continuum 6.02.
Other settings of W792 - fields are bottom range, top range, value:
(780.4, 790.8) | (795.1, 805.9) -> 1.10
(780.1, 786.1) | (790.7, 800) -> 1.08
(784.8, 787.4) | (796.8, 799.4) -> 1.09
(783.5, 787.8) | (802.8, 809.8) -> 1.13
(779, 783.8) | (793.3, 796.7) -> 1.12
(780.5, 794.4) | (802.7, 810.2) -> 1.12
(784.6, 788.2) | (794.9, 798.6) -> 1.10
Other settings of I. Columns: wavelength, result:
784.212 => 5.597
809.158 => 5.998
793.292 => 5.841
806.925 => 5.781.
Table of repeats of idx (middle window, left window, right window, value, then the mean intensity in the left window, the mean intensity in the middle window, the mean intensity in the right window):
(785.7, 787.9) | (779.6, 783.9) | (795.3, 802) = 0.02 nm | 5.55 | 5.65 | 6.02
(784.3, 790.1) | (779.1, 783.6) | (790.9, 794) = -0.05 nm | 5.54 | 5.69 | 5.74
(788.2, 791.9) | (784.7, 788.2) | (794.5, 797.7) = 0.02 nm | 5.66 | 5.76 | 6.04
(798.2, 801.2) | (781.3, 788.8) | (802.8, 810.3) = -0.01 nm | 5.63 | 5.92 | 6.03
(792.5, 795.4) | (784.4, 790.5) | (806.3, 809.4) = 0.04 nm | 5.7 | 5.73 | 6.03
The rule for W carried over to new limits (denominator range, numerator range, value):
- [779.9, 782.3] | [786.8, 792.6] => 1.02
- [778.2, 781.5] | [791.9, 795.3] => 1.04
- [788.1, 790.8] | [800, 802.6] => 1.04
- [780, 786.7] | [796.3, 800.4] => 1.08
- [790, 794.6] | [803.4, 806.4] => 1.05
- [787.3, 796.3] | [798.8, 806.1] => 1.04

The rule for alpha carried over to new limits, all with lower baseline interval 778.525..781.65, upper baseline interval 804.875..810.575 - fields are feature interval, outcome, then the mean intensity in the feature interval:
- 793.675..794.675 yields 0.022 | 5.67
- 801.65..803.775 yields -0.008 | 6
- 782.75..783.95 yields 0.036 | 5.4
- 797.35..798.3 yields -0.013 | 5.93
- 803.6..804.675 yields 0.001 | 5.98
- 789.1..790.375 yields -0.008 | 5.74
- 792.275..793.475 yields 0.000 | 5.76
